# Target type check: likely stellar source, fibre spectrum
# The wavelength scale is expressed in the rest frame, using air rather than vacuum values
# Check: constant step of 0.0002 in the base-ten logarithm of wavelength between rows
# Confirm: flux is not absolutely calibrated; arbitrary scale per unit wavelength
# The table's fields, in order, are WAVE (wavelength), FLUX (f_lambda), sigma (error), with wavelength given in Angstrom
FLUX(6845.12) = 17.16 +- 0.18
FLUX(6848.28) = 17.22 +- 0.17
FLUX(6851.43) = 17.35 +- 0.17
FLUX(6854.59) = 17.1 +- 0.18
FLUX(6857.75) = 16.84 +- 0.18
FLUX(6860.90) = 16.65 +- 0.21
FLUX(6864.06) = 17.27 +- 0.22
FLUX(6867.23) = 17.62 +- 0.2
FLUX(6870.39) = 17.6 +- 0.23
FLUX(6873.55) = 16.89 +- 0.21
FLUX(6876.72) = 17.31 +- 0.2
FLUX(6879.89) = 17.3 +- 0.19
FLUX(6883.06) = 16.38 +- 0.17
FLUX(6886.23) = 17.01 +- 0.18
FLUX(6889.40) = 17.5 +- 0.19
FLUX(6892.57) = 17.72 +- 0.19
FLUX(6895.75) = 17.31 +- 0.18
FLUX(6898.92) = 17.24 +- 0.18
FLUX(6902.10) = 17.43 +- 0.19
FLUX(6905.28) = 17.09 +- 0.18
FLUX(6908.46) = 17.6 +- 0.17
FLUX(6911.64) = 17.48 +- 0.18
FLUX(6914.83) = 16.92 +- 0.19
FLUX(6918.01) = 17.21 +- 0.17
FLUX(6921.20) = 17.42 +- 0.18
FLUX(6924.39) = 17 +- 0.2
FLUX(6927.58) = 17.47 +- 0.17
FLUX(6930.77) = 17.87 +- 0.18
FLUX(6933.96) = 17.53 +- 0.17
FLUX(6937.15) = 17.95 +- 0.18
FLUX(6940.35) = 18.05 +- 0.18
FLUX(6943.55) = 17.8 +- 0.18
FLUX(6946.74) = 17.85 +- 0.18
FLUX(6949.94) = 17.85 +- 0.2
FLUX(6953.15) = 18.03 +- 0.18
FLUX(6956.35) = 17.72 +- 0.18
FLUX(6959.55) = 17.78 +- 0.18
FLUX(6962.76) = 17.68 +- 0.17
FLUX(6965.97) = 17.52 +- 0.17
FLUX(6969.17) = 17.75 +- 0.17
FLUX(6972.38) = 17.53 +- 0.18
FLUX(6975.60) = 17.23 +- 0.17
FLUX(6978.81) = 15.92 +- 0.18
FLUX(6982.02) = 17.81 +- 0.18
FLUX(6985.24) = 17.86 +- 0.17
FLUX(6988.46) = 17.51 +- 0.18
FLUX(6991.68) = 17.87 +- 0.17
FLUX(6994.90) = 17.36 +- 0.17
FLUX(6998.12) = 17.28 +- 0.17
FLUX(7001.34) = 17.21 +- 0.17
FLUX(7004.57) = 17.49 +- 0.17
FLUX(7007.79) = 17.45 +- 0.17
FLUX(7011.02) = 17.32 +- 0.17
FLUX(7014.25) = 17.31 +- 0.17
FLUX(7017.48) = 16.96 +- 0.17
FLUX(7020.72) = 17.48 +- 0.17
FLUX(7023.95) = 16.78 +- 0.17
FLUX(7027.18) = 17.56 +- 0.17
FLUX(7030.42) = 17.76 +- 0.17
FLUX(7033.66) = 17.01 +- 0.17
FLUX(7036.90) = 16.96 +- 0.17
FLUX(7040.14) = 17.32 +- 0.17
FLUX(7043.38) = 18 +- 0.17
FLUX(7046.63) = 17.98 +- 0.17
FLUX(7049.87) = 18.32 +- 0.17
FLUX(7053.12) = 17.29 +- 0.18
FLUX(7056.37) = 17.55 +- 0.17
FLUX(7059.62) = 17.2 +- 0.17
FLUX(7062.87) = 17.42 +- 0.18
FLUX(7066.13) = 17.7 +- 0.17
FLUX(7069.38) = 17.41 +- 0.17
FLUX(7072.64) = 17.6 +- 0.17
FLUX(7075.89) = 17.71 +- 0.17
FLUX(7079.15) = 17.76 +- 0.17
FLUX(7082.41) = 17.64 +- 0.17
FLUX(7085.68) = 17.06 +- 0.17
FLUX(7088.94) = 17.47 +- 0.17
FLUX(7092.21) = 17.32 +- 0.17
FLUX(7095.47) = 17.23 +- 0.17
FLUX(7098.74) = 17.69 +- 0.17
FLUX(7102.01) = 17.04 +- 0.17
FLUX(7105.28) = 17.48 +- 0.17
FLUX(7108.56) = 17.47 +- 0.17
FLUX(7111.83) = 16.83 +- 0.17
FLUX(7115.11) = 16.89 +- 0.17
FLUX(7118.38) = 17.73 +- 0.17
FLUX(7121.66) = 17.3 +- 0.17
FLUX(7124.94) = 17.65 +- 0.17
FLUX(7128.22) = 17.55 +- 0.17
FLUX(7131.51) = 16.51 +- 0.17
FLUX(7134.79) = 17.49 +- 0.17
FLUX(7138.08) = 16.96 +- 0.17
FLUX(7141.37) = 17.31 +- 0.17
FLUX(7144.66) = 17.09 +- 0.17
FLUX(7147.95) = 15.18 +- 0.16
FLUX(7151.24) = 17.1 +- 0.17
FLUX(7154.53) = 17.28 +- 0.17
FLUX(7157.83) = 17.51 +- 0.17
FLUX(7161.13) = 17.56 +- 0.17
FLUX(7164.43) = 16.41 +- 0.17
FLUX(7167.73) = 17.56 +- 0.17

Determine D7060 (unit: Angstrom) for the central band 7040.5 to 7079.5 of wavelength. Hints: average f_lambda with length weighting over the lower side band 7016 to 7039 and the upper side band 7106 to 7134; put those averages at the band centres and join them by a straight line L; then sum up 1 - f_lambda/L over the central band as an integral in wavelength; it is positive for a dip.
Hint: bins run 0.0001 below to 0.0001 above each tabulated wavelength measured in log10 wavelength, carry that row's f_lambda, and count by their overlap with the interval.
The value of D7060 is -0.9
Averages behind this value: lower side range 17.2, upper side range 17.3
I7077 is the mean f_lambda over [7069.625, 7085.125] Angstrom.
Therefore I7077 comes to 17.6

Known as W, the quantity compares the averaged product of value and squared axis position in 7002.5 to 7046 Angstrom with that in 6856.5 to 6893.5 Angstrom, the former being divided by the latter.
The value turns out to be 1.05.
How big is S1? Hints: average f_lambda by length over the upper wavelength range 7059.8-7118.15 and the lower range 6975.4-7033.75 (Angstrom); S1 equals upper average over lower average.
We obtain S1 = 1.00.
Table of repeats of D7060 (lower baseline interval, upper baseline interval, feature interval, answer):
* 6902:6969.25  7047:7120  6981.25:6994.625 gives -0.1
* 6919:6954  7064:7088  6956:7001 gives 0.4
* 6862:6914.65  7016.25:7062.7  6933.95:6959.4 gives -0.8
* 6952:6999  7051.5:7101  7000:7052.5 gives 0.2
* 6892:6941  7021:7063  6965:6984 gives 0.2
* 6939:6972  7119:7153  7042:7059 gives -0.4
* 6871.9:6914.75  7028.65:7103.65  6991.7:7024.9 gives 0.2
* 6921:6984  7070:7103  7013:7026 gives 0.3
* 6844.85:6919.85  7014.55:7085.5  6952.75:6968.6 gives -0.4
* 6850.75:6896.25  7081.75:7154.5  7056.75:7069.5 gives -0.2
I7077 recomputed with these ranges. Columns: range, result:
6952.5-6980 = 17.5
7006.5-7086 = 17.5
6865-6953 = 17.4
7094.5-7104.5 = 17.3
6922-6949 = 17.7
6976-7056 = 17.4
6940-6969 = 17.8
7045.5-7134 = 17.4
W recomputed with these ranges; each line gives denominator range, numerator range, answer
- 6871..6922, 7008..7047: 1.04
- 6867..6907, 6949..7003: 1.04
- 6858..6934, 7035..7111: 1.07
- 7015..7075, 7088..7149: 1.00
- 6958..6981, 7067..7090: 1.04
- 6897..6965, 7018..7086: 1.03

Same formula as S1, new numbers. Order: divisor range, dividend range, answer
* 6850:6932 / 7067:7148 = 1.00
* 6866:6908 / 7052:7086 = 1.01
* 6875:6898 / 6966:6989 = 1.01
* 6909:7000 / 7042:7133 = 0.99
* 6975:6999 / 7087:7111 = 1.00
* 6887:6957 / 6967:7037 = 0.99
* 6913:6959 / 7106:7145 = 0.98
